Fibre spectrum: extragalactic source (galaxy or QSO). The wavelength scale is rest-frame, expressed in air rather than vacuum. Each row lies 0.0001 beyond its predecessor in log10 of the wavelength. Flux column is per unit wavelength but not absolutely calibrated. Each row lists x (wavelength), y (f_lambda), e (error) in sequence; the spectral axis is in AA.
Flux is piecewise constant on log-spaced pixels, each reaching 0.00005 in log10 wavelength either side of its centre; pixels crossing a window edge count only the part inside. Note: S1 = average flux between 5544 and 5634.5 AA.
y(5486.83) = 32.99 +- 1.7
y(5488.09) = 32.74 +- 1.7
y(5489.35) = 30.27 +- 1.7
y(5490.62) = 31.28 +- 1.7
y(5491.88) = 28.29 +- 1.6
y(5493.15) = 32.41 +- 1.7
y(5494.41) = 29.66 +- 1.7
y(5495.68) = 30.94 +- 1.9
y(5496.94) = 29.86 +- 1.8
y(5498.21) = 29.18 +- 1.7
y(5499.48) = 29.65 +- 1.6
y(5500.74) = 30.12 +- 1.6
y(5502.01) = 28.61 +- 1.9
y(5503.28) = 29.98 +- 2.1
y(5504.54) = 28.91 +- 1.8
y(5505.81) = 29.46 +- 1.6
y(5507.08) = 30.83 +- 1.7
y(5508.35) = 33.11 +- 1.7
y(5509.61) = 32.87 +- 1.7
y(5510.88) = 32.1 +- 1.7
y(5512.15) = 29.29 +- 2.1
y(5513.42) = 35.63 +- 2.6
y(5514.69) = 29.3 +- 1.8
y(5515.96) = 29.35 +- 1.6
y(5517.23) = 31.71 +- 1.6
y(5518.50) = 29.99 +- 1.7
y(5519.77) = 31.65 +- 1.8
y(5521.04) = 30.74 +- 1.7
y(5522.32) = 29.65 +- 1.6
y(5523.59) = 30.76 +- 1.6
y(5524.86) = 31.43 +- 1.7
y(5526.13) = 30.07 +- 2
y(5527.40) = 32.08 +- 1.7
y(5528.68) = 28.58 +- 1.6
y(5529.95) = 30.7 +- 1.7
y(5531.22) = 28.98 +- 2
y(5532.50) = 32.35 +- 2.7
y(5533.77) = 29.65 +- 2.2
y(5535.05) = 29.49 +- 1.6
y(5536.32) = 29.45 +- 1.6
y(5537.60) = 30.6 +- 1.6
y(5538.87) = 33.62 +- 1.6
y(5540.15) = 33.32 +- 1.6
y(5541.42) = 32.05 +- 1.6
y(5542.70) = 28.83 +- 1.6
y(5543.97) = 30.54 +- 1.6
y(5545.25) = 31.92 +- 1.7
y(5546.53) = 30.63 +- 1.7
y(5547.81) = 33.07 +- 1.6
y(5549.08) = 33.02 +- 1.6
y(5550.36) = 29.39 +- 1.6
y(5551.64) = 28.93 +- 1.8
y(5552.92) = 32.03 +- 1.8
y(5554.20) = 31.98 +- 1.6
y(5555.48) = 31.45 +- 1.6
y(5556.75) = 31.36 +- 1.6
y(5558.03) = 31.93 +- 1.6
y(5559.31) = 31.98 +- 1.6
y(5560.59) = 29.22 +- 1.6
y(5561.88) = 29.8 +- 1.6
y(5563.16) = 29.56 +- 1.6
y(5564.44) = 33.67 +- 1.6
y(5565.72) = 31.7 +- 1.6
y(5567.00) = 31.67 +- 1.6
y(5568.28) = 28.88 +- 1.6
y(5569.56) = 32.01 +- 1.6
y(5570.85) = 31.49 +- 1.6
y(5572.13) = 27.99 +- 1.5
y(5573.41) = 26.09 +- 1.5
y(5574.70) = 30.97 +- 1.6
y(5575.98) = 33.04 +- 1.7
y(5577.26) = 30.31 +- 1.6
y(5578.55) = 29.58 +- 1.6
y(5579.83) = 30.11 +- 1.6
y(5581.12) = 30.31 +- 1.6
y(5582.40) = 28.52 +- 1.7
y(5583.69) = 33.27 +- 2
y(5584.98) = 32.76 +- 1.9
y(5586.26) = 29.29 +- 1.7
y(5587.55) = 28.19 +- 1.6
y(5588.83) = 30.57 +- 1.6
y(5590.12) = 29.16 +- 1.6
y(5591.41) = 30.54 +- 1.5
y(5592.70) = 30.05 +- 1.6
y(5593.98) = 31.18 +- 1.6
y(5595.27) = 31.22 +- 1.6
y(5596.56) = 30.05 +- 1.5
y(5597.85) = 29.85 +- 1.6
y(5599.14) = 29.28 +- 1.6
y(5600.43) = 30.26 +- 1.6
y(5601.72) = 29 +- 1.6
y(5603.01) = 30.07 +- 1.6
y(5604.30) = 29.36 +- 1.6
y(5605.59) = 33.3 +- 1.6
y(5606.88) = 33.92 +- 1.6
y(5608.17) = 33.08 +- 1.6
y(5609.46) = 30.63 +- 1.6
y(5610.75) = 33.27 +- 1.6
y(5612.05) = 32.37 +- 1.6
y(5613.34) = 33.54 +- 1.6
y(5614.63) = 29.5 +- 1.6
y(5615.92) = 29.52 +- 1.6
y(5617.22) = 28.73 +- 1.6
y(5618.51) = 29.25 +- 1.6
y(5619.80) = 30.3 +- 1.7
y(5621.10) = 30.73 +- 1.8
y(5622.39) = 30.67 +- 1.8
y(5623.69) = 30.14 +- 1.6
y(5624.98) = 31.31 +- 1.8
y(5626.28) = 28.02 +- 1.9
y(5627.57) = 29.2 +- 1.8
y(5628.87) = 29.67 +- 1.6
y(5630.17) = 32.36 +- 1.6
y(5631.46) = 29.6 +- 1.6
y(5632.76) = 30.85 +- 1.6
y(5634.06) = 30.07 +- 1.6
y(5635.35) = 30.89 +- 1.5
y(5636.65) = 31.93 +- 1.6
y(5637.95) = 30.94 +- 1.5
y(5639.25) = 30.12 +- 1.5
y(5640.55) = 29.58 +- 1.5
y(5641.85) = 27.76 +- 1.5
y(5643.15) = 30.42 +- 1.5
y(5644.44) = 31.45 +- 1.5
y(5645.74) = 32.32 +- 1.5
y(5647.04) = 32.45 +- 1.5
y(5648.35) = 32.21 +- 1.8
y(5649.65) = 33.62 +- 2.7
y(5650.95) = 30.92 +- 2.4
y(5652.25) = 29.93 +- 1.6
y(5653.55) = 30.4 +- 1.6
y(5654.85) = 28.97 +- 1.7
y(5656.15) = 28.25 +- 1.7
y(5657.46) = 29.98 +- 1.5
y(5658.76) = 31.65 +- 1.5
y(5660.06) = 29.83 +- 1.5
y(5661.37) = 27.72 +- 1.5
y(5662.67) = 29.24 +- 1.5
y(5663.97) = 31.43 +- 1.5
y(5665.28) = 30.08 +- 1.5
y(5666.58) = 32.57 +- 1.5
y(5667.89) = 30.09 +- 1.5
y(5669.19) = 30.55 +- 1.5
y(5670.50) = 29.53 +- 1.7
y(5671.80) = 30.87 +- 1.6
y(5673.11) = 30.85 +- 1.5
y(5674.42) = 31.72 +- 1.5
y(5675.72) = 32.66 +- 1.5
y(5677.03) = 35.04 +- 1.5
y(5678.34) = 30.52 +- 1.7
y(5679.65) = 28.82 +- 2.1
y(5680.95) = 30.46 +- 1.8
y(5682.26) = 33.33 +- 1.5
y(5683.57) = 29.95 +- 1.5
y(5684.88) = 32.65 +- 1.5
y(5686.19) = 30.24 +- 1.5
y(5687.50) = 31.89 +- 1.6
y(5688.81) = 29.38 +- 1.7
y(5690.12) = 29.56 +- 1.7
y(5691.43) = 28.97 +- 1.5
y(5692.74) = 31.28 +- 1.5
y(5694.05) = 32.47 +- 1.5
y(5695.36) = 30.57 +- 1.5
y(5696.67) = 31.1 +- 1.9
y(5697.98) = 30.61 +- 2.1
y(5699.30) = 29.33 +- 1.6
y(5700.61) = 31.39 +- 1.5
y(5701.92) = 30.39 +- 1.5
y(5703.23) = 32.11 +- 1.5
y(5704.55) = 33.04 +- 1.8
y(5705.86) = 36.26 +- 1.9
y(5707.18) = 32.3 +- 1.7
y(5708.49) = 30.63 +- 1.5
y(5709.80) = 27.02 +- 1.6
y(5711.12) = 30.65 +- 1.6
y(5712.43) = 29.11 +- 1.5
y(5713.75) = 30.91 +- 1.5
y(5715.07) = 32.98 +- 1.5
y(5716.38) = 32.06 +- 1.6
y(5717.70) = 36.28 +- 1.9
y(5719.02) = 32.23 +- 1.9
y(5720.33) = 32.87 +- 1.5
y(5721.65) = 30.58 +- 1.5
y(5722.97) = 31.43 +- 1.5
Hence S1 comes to 30.7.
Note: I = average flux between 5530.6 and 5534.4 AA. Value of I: 30.3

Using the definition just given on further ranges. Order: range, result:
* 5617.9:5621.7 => 30.1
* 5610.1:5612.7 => 32.8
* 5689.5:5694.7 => 30.6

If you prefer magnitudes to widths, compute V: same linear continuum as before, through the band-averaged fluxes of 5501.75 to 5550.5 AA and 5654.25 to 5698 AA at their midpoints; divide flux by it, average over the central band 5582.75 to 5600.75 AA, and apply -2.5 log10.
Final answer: 0.015 mag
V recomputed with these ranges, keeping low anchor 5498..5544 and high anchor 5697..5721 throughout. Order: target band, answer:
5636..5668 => 0.028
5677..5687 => 0.013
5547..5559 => -0.022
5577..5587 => 0.018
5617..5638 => 0.034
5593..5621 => 0.011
